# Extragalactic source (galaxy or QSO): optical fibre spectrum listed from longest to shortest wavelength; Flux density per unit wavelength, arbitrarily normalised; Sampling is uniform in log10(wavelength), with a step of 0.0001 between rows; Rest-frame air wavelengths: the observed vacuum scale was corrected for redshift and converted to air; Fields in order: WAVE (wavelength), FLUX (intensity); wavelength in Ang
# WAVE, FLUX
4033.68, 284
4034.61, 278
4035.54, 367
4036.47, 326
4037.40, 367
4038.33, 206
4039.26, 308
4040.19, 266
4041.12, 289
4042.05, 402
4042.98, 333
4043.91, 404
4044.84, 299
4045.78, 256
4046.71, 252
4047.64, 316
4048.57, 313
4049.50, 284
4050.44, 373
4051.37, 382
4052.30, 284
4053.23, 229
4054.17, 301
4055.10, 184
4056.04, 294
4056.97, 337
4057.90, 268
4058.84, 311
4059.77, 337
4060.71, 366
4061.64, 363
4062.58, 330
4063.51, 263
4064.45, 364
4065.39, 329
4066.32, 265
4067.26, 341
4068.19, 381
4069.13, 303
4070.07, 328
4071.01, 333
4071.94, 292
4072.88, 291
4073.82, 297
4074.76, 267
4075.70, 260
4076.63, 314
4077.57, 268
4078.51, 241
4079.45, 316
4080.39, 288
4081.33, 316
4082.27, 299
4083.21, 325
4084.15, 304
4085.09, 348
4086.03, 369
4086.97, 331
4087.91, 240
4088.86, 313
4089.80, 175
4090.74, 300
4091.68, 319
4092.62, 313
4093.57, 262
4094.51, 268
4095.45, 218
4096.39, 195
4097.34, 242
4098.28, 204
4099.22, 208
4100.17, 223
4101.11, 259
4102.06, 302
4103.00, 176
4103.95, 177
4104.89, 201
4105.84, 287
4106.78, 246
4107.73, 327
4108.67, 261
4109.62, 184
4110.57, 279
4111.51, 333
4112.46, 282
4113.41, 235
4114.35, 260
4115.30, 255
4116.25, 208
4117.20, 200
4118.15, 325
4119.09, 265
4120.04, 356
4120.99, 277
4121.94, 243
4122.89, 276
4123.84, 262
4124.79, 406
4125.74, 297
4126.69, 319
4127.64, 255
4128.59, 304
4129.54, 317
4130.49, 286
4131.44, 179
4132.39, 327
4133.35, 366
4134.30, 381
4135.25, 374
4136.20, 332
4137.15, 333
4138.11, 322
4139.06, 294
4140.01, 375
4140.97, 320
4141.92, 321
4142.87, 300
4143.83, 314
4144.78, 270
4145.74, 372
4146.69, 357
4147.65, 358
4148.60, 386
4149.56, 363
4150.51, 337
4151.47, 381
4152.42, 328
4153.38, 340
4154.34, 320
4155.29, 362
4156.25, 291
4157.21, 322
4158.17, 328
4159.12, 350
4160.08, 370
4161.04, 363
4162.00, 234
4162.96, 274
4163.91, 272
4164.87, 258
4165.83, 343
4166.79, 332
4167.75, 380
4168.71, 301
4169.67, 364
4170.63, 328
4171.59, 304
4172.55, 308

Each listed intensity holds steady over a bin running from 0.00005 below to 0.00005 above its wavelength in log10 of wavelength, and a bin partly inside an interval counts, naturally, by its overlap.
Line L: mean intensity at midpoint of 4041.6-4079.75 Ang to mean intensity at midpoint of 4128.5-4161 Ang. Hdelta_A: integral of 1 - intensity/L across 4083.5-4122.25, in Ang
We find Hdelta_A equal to 6.96 Ang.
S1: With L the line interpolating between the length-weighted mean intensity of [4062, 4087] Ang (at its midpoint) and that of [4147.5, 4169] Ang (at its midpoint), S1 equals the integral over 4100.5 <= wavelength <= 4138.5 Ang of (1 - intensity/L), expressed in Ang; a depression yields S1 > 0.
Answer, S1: 4.64 Ang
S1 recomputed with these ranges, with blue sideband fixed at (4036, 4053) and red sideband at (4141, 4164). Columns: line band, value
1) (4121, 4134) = 1.23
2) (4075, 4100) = 3.33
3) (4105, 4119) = 2.71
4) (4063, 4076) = 0.35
